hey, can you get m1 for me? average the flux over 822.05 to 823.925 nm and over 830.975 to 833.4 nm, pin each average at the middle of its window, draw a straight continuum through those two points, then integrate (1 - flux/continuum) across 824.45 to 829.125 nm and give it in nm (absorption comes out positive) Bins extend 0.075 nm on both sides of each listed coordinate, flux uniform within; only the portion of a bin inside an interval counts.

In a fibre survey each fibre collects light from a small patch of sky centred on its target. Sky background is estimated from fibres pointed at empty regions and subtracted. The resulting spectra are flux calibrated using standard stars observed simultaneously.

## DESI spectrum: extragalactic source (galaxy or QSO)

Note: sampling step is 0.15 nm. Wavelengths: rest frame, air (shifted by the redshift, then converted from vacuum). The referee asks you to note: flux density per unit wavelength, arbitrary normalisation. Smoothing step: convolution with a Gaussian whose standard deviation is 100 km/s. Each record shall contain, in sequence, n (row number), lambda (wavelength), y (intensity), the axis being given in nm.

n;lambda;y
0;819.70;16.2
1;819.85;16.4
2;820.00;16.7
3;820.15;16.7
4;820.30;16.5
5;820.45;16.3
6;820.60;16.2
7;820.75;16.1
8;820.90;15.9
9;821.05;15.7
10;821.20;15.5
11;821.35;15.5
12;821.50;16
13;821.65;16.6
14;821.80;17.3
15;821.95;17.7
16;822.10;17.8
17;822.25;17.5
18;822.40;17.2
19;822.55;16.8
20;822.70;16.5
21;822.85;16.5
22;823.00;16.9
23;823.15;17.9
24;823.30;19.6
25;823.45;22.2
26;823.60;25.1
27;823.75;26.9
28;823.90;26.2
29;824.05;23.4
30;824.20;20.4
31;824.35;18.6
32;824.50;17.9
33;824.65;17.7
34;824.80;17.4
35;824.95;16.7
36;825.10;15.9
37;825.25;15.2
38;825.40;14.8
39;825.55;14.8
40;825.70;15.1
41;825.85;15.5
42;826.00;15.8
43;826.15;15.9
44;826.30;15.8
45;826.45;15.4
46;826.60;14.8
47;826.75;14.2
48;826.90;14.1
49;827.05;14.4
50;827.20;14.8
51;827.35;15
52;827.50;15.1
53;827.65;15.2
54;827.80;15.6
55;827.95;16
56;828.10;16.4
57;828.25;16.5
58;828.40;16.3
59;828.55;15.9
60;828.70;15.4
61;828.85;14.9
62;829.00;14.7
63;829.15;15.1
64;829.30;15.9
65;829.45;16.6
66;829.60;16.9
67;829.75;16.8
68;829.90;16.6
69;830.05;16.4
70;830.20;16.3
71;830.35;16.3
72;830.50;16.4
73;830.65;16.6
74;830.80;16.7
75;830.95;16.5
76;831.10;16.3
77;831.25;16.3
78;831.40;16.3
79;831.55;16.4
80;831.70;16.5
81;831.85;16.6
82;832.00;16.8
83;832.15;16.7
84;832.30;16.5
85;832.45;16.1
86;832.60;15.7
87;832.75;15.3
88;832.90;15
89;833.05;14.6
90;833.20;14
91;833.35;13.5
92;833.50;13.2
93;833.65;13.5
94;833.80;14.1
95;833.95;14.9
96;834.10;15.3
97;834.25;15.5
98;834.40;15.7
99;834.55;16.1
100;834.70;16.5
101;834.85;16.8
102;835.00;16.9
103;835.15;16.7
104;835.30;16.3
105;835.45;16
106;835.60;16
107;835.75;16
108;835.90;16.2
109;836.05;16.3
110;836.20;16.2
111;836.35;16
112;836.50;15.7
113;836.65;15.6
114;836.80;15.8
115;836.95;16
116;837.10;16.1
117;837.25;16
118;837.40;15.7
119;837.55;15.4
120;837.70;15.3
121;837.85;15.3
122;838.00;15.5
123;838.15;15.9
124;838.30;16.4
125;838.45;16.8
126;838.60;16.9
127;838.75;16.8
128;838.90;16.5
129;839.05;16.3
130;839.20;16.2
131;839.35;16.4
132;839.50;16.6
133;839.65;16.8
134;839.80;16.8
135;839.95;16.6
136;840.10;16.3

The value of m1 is 0.643 nm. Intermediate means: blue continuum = 19.6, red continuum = 15.8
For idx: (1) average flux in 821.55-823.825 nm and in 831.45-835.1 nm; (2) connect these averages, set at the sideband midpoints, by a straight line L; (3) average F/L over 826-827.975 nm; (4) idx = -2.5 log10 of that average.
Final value 0.158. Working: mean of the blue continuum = 18.8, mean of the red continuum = 15.5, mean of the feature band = 15.1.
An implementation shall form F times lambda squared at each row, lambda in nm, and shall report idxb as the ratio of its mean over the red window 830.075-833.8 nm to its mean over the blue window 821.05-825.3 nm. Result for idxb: 0.87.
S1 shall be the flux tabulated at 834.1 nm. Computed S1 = 15.3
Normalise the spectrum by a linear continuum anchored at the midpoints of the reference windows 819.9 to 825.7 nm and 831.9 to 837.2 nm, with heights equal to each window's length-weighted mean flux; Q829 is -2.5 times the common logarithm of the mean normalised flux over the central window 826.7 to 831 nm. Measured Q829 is 0.06 mag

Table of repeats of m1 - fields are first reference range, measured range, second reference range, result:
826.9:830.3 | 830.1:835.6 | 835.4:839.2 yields 0.024 nm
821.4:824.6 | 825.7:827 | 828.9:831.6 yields 0.197 nm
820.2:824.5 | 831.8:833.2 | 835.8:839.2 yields 0.083 nm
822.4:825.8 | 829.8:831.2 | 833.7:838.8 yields 0.064 nm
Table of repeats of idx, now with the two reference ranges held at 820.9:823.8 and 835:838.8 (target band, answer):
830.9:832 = 0.02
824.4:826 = 0.10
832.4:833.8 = 0.15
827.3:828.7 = 0.10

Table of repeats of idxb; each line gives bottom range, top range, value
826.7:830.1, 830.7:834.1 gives 1.00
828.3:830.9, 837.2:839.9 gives 1.03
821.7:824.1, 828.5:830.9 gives 0.83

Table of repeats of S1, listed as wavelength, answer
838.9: 16.5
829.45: 16.6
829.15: 15.1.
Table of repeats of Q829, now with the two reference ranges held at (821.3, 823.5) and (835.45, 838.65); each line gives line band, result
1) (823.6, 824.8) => -0.24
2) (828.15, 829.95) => 0.05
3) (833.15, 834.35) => 0.14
